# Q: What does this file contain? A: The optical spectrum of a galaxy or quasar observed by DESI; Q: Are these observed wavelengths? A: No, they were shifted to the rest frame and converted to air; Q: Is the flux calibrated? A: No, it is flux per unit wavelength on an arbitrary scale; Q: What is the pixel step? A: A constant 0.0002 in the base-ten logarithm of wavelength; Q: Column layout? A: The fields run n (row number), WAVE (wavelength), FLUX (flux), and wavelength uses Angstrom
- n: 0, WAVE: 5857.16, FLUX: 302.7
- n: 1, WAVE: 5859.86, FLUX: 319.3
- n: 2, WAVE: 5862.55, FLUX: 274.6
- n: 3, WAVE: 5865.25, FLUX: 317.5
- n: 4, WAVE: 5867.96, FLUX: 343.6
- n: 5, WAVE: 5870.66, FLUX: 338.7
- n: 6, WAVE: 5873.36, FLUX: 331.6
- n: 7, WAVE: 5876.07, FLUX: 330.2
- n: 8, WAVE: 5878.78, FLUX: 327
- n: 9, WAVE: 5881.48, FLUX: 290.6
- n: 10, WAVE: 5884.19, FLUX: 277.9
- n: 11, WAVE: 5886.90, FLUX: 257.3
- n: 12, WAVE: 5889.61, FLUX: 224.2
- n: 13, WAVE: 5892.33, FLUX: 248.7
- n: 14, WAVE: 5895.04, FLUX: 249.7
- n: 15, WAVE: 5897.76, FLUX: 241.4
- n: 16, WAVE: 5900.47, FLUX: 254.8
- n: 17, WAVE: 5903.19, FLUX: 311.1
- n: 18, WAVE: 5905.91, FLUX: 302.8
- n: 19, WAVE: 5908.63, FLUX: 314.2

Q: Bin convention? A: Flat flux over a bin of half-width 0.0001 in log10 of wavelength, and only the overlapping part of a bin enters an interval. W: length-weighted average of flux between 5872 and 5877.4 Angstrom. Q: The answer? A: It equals 331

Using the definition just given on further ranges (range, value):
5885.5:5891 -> 241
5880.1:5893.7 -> 260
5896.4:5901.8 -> 248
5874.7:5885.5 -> 307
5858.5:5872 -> 319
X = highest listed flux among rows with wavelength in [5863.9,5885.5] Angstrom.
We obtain 343.6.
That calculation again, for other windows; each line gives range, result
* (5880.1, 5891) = 290.6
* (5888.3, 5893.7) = 248.7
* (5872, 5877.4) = 331.6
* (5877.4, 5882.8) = 327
